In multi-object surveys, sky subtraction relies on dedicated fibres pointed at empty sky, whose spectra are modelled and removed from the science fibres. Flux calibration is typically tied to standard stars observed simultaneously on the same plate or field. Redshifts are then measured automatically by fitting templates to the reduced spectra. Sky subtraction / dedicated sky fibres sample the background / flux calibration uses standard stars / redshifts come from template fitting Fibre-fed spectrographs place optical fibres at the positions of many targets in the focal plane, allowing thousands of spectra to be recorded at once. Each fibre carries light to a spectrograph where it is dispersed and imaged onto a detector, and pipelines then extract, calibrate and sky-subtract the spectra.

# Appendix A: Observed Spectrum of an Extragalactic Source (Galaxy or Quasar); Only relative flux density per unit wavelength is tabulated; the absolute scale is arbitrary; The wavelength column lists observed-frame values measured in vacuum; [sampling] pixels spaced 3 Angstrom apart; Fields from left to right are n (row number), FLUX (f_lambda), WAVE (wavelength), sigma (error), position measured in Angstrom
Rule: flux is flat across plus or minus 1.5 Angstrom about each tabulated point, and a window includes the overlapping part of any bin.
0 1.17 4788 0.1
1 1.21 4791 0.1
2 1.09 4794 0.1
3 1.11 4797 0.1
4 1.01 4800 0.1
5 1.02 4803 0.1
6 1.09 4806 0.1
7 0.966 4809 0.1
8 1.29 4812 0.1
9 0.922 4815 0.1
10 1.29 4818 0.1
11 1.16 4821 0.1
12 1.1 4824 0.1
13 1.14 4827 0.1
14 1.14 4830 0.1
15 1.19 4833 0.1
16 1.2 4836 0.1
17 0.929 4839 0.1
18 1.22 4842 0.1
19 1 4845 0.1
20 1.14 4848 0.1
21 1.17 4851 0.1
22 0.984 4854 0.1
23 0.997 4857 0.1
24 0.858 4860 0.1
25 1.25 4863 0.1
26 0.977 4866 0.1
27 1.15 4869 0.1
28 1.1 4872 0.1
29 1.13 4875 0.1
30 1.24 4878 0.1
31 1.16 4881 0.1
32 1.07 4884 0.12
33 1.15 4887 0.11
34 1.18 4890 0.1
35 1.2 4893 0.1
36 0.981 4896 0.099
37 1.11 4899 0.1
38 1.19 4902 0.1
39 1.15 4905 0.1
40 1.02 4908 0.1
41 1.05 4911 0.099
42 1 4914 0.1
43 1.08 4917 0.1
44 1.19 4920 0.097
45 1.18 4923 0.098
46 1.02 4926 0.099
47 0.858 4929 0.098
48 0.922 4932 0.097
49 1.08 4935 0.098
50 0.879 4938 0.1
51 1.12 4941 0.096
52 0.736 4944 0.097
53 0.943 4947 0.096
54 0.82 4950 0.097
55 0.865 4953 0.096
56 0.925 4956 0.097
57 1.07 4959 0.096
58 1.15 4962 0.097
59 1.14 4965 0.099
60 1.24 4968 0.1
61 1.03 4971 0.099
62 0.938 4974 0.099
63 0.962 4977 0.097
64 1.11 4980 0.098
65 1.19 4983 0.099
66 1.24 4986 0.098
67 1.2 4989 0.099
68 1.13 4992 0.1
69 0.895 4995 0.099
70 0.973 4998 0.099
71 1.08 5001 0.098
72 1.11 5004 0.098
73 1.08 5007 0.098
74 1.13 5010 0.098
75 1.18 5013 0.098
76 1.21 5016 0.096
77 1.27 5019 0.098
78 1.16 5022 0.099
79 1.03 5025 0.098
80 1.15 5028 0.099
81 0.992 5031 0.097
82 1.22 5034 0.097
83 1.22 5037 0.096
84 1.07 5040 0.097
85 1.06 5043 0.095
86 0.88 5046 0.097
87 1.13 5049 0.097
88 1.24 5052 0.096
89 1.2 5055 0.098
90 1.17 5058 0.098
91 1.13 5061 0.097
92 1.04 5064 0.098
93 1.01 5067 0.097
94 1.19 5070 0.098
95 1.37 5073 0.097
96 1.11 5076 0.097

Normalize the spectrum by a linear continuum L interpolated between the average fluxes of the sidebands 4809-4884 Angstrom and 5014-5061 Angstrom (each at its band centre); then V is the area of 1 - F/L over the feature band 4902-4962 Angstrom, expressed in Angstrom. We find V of 6.25 Angstrom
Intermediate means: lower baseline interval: 1.11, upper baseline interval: 1.13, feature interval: 1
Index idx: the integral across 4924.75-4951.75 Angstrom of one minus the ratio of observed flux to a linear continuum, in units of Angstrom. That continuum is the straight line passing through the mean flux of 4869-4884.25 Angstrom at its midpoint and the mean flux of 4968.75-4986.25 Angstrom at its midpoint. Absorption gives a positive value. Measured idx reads 4.2 Angstrom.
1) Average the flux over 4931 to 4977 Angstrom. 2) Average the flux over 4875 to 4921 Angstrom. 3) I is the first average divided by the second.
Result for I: 0.9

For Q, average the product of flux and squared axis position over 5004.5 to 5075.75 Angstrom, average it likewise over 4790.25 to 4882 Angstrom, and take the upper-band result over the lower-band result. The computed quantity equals 1.1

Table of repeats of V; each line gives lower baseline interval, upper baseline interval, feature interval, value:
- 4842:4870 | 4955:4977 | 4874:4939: -1.2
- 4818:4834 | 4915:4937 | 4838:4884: 1.2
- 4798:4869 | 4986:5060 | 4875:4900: -0.9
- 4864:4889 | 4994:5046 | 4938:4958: 3.8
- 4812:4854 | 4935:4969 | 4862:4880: -1.0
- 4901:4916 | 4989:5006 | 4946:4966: 1.5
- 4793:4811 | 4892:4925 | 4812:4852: -2.3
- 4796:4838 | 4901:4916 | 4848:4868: 0.9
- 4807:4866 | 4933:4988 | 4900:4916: -0.4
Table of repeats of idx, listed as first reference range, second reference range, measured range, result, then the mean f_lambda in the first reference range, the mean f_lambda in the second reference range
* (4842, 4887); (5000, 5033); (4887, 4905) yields -0.6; 1.09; 1.13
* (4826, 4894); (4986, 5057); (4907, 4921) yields 0.6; 1.11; 1.12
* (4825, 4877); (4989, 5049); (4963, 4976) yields 0.2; 1.09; 1.1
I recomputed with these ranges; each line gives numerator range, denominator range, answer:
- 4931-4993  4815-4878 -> 0.93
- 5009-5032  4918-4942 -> 1.11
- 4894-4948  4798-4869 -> 0.95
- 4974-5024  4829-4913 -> 1.01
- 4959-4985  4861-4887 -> 0.97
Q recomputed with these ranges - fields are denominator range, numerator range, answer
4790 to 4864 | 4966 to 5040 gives 1.09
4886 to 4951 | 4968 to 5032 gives 1.10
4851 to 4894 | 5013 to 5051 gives 1.08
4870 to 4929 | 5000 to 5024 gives 1.09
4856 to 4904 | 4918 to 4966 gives 0.92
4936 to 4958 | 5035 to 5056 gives 1.28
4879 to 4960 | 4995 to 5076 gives 1.14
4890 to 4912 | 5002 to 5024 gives 1.09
